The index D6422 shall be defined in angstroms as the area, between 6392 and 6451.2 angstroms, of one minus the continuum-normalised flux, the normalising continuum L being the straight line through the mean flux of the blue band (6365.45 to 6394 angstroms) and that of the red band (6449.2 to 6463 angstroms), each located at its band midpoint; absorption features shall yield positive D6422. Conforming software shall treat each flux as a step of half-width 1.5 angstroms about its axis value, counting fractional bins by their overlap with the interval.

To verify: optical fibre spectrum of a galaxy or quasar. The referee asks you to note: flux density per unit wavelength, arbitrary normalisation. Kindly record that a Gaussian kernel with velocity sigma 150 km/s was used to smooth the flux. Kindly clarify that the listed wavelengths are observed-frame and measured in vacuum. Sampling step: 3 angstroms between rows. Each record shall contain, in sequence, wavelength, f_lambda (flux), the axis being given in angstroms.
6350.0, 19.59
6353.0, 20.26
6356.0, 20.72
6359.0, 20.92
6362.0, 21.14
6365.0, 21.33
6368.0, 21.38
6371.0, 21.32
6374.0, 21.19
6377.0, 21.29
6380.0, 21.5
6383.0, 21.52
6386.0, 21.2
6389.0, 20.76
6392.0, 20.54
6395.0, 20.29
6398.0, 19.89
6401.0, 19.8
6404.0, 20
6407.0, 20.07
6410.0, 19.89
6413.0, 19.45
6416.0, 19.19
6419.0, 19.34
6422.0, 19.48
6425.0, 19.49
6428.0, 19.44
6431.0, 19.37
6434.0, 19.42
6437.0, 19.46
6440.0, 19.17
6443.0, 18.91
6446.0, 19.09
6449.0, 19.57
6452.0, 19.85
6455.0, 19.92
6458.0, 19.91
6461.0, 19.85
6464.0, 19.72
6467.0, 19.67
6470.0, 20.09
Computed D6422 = 2.5 angstroms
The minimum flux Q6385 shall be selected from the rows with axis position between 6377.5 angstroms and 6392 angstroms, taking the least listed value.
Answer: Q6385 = 20.54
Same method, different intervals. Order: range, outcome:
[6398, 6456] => 18.91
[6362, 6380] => 21.14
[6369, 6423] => 19.19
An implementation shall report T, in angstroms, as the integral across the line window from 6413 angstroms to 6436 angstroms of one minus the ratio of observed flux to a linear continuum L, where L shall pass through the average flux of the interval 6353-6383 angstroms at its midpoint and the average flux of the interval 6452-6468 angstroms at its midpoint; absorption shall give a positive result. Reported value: 1.1 angstroms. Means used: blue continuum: 21.2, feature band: 19.4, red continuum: 19.8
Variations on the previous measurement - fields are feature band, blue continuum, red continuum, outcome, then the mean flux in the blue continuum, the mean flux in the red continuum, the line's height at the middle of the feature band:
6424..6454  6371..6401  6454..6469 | 1.12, 20.9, 19.8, 20.1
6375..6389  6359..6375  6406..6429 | -0.39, 21.2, 19.5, 20.7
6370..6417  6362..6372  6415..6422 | -0.48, 21.3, 19.3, 20.3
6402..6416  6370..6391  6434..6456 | 0.45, 21.2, 19.4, 20.4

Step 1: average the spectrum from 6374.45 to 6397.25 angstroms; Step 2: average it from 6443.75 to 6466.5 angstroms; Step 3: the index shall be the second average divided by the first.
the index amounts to 0.94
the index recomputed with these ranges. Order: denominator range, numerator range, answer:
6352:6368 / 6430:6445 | 0.92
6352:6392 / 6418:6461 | 0.92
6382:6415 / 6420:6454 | 0.96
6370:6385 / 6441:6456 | 0.91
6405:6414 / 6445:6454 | 0.99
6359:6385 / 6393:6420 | 0.93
